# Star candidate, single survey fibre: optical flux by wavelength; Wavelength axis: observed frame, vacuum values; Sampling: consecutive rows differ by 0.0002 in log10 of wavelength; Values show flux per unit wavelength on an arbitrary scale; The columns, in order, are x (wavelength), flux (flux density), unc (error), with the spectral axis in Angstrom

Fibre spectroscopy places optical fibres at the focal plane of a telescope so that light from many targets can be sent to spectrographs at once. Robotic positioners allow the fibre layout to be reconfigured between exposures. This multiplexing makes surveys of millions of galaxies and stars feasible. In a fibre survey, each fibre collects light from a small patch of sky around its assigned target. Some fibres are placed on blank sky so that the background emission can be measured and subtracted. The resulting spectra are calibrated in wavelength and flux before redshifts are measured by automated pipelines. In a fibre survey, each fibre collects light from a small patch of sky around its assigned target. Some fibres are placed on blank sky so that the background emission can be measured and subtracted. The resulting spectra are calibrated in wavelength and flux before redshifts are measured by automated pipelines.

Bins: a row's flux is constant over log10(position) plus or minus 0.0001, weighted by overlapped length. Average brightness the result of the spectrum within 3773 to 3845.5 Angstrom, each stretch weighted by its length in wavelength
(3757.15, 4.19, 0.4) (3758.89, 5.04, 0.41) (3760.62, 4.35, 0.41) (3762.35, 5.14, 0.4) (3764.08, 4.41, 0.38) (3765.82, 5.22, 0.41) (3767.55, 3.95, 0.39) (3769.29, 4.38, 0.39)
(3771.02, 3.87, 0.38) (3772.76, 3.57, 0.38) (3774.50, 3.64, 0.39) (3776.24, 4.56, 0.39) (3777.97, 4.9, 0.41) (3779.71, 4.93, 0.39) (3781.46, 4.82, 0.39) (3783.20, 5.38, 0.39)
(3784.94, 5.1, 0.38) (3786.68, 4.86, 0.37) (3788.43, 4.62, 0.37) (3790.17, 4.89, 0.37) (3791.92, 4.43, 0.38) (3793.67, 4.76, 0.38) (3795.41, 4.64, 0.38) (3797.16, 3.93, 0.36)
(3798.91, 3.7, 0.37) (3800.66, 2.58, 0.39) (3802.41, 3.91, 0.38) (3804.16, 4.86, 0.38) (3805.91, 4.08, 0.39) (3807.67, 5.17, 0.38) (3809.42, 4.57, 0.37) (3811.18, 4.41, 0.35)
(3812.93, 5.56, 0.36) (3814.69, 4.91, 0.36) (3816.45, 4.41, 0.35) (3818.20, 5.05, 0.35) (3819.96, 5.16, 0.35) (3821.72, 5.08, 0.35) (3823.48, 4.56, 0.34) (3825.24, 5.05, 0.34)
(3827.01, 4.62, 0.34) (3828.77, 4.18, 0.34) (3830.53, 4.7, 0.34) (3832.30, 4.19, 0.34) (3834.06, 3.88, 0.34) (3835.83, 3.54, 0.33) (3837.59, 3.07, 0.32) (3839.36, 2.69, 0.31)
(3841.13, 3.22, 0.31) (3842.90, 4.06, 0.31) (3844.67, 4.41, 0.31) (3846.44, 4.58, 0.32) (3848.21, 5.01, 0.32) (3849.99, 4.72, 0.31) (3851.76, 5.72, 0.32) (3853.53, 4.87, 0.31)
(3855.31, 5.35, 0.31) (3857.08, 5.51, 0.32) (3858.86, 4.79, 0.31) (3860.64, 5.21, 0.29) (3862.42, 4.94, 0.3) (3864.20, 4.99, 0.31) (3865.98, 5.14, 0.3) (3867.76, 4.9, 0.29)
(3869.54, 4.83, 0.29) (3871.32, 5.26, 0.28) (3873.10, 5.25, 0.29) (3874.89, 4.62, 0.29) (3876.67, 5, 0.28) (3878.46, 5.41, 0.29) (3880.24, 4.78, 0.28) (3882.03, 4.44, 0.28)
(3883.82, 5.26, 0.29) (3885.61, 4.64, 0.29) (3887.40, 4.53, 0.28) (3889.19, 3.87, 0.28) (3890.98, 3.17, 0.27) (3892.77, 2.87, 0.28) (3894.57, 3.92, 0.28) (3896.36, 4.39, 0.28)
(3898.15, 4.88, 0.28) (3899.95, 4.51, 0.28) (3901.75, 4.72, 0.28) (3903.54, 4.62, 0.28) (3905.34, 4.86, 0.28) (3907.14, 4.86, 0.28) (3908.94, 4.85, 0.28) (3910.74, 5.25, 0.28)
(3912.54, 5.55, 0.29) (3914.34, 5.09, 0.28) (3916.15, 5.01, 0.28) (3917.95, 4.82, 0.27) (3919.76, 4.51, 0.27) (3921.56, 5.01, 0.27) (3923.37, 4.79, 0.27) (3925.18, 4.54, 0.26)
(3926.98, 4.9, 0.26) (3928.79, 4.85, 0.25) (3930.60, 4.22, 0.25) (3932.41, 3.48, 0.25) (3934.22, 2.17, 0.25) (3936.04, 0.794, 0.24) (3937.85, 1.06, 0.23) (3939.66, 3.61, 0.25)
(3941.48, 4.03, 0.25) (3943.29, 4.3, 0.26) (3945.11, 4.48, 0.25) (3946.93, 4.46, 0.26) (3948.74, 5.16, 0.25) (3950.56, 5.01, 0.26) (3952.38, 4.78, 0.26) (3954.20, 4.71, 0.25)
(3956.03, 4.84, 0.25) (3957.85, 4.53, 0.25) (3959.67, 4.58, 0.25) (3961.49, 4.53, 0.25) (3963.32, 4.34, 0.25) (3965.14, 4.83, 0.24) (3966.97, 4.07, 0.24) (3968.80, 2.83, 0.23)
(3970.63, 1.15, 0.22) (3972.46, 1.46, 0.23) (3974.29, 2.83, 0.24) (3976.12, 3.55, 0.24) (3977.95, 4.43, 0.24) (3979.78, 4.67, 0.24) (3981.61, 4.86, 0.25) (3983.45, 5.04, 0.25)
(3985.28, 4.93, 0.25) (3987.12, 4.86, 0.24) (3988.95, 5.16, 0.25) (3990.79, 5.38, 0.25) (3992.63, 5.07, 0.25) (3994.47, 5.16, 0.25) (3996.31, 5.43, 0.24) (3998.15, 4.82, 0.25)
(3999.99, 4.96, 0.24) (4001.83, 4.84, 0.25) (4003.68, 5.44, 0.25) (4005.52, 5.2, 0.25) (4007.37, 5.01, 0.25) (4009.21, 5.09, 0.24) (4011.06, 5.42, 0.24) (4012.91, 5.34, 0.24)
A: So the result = 4.41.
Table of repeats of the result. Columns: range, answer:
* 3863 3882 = 4.99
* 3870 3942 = 4.36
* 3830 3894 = 4.54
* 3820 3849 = 4.2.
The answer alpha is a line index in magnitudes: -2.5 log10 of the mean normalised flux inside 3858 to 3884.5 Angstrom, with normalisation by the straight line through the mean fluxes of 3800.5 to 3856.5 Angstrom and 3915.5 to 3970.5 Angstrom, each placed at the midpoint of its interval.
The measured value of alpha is -0.15 mag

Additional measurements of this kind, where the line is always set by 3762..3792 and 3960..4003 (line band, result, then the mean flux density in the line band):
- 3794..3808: 0.116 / 4.09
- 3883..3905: 0.036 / 4.29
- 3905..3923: -0.131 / 4.98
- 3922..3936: 0.114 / 3.96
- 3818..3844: 0.085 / 4.18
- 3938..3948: 0.108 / 3.96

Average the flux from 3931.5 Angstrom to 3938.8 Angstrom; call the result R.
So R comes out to 1.89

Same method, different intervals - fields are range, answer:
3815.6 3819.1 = 4.74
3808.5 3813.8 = 4.85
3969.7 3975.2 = 1.81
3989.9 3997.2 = 5.26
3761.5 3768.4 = 4.68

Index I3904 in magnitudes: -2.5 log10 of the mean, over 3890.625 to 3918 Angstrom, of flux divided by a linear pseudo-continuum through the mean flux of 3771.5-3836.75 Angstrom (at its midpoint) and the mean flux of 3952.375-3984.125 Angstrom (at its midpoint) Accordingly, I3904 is -0.11 mag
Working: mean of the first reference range 4.51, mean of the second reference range 3.97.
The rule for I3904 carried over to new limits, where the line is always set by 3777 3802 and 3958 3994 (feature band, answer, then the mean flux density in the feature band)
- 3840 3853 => -0.02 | 4.51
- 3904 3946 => 0.01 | 4.22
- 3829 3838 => 0.13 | 3.94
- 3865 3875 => -0.15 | 5.03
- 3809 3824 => -0.09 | 4.87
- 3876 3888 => -0.12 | 4.87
